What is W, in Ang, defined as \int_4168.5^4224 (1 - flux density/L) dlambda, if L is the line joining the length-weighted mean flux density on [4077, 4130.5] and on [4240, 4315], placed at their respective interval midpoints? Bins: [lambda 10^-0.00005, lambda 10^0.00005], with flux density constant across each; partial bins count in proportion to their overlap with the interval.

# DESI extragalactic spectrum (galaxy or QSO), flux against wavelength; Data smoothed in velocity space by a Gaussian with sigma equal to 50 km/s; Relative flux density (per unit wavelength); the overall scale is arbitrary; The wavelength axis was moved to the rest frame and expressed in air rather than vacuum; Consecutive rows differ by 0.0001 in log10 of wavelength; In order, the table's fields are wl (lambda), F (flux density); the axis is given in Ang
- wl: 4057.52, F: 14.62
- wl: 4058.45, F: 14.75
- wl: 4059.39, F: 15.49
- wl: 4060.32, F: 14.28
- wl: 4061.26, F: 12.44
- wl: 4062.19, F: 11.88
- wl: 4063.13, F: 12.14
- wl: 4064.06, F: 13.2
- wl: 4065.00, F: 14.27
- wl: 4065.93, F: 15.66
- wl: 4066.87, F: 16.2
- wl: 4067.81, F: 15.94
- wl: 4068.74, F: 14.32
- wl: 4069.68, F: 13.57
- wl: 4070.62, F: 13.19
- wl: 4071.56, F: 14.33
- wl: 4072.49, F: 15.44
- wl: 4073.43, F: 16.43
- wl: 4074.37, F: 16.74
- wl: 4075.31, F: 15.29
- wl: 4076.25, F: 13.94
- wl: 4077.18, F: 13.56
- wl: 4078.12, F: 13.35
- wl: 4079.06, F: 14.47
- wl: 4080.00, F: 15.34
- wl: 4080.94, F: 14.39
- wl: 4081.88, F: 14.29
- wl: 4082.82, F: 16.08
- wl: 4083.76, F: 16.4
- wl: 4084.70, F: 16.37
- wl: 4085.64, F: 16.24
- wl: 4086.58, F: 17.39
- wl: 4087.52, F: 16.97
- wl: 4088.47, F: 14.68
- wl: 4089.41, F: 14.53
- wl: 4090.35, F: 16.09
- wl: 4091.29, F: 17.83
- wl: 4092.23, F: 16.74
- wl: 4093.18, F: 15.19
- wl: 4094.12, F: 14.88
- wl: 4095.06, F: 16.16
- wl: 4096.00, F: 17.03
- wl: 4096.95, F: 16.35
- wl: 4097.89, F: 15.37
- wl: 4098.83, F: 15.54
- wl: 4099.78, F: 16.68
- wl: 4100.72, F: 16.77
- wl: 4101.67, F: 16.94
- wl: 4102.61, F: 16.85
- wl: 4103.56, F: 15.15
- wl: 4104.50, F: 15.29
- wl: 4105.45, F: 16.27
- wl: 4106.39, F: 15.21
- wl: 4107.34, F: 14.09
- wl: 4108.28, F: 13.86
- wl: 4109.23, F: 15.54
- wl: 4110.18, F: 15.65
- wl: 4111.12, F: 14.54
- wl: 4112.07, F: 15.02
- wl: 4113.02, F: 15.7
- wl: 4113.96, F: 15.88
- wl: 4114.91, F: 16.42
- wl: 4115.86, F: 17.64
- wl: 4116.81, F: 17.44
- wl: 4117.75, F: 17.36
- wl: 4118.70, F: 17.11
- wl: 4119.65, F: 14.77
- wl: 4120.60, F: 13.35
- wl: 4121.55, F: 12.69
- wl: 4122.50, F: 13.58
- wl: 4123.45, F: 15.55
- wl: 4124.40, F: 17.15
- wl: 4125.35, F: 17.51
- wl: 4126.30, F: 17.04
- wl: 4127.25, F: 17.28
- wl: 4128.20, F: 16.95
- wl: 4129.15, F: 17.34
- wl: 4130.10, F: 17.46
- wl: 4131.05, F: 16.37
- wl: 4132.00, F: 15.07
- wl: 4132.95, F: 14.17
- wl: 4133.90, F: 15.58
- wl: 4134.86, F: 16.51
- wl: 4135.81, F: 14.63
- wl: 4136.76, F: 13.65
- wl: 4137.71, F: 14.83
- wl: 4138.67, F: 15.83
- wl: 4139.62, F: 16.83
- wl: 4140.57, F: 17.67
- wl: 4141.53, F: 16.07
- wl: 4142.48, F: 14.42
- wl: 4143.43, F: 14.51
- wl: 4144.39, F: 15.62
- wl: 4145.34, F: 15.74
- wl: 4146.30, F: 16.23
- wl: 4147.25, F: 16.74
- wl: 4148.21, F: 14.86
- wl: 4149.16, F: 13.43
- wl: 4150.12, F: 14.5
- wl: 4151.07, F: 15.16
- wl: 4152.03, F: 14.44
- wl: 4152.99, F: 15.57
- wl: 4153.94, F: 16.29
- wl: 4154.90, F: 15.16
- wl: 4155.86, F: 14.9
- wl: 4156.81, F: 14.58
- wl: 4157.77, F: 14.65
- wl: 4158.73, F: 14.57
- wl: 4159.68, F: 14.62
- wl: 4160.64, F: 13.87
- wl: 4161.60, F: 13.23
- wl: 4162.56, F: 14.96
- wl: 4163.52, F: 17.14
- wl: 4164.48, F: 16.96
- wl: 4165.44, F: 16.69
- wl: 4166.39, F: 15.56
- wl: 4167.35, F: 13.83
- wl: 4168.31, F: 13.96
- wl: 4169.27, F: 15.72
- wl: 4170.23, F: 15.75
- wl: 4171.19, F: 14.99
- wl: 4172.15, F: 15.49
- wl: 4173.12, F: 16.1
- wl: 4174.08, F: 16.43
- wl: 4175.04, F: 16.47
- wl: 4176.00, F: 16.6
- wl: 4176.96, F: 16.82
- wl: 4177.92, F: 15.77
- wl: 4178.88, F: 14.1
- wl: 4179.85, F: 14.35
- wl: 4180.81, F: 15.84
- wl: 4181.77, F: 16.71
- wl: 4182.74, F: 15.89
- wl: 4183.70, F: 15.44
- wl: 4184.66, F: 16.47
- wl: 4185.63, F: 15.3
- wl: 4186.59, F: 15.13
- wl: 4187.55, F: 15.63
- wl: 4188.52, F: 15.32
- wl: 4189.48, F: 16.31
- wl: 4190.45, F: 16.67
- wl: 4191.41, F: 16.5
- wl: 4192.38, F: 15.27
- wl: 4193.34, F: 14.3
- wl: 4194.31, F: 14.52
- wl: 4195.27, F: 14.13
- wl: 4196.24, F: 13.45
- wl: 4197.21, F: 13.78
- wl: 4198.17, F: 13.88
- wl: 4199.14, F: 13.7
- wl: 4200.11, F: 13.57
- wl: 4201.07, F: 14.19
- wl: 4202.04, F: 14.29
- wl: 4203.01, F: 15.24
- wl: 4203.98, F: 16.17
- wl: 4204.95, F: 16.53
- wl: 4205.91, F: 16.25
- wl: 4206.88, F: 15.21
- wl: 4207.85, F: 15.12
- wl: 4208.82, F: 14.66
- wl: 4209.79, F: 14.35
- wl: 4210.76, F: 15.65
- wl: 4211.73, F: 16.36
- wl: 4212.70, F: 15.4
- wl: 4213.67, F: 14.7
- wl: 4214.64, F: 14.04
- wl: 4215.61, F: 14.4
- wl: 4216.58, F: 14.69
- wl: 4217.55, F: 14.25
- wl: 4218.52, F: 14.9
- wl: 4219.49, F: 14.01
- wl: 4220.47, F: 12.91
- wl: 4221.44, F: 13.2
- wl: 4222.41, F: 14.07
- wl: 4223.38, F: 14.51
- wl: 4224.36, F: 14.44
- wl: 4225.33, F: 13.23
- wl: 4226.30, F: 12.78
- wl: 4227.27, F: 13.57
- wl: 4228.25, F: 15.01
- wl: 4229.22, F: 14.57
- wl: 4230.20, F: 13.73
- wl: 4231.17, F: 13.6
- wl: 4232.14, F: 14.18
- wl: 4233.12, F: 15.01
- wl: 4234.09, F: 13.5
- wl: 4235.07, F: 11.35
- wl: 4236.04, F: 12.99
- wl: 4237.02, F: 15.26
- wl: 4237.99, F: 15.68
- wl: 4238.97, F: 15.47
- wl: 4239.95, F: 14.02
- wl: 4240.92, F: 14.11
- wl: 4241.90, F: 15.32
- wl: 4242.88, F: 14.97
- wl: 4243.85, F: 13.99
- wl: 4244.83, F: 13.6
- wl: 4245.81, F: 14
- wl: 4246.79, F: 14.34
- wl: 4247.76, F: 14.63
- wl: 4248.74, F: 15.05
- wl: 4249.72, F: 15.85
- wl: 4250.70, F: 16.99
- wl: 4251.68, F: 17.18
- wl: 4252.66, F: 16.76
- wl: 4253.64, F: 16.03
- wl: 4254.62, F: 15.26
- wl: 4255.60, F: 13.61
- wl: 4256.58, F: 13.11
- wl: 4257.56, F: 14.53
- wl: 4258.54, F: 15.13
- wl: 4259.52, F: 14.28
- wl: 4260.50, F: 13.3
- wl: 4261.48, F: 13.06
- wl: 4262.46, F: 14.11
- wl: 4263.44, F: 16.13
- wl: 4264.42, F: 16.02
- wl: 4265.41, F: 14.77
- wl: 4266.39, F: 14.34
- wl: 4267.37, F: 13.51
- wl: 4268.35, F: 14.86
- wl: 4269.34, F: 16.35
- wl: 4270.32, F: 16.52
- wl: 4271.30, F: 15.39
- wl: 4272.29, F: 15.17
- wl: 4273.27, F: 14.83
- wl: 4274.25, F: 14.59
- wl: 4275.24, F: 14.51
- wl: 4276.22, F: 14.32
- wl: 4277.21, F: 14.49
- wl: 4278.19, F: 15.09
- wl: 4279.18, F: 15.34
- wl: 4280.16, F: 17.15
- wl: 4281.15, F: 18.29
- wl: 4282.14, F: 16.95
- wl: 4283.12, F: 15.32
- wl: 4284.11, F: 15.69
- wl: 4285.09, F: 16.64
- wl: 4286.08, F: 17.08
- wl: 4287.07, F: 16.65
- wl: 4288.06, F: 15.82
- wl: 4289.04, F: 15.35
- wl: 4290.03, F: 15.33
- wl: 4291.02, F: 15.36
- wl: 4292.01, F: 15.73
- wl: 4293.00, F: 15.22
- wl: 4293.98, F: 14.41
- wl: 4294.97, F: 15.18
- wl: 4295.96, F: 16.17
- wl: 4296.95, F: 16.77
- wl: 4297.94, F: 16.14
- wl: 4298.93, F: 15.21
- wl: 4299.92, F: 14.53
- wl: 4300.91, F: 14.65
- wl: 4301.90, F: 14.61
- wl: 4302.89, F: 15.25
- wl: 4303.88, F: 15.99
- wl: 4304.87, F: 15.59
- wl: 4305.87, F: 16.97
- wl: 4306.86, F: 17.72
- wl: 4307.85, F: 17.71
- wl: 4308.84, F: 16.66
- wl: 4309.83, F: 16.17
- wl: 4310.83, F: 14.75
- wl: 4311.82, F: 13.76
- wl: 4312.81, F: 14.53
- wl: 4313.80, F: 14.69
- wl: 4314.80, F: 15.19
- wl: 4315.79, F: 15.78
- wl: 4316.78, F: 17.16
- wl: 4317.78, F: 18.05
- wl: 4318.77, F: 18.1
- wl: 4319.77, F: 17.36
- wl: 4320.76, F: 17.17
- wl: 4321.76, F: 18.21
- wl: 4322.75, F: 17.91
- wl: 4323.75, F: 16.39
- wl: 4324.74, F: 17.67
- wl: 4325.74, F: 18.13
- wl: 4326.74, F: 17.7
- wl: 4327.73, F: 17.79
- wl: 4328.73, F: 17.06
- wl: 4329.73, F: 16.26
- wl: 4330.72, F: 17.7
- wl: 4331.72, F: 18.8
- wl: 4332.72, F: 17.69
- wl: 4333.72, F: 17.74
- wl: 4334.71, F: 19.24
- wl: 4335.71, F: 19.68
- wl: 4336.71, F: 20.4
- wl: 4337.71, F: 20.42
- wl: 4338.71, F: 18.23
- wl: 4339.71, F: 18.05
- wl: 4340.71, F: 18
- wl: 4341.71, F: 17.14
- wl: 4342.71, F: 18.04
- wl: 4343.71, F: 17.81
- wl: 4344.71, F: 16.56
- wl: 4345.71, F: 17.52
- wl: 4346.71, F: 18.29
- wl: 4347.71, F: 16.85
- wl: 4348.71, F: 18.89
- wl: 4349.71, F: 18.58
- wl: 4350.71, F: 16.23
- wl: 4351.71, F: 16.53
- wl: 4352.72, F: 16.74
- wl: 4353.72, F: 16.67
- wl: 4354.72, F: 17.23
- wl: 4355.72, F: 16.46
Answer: 1.6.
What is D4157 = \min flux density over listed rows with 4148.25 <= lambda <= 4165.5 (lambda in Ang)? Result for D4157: 13.23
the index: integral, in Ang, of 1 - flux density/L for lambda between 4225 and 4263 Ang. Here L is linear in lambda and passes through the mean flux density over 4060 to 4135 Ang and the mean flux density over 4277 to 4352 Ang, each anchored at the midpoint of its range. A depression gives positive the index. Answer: 4.4 Ang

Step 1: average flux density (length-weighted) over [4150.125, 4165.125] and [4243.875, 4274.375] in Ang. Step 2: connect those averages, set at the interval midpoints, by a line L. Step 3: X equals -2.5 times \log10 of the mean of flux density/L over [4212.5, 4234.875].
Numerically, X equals 0.07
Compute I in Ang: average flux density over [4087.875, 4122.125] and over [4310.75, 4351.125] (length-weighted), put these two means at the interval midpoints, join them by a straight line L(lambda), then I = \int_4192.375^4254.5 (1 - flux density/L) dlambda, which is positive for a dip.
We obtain 7.7 Ang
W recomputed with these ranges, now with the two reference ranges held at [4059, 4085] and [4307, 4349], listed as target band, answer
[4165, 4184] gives 0.12 Ang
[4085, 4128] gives -2.67 Ang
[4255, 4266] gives 1.51 Ang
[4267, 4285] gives 1.43 Ang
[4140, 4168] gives 0.47 Ang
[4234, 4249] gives 1.99 Ang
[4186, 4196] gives 0.36 Ang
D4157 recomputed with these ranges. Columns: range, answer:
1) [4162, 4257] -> 11.35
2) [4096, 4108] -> 14.09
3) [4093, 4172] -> 12.69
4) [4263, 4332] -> 13.51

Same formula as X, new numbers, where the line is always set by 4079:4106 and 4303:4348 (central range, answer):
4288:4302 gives 0.12 mag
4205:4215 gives 0.09 mag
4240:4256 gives 0.12 mag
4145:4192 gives 0.06 mag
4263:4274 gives 0.12 mag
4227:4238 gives 0.20 mag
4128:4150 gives 0.04 mag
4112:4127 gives 0.01 mag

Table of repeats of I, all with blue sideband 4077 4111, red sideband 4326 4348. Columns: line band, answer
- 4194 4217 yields 2.7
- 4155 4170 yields 1.2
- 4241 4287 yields 5.7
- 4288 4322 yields 3.5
